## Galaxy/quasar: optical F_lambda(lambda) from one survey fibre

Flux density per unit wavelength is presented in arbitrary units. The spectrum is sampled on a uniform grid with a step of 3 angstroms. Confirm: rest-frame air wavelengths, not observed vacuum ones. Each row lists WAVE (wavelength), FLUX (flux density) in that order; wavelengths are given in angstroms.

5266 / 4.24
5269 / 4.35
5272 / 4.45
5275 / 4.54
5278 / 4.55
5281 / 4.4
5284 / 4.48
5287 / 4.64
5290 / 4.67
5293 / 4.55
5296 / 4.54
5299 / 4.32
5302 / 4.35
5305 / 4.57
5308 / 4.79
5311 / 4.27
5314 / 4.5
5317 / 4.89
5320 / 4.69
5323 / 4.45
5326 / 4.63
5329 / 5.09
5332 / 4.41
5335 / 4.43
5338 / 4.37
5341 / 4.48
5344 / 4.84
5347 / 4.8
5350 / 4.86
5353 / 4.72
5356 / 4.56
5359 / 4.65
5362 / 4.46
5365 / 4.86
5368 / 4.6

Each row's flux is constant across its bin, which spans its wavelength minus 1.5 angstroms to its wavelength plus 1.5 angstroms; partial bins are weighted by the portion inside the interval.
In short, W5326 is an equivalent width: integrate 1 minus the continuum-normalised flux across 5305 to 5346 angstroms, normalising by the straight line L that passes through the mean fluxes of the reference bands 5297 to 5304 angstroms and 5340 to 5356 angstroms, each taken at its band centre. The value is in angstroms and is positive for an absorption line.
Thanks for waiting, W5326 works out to -0.43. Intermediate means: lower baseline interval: 4.37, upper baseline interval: 4.73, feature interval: 4.6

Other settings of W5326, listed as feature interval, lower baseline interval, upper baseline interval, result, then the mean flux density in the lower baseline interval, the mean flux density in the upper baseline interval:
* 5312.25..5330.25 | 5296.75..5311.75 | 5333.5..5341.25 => -1.0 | 4.47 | 4.42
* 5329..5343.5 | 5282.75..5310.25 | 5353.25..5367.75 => 0.3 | 4.54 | 4.64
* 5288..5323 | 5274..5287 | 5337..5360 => 0.1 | 4.51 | 4.67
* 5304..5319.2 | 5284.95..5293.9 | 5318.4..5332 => 0.2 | 4.62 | 4.68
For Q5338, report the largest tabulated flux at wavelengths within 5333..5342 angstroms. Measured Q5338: 4.48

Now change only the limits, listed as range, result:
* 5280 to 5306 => 4.67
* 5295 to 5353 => 5.09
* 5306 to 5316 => 4.79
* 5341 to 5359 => 4.86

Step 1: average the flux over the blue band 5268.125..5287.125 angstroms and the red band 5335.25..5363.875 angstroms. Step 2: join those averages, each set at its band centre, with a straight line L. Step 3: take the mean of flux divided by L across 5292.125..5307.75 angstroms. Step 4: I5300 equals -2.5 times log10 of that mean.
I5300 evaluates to 0.01 mag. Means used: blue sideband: 4.48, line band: 4.49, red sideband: 4.63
